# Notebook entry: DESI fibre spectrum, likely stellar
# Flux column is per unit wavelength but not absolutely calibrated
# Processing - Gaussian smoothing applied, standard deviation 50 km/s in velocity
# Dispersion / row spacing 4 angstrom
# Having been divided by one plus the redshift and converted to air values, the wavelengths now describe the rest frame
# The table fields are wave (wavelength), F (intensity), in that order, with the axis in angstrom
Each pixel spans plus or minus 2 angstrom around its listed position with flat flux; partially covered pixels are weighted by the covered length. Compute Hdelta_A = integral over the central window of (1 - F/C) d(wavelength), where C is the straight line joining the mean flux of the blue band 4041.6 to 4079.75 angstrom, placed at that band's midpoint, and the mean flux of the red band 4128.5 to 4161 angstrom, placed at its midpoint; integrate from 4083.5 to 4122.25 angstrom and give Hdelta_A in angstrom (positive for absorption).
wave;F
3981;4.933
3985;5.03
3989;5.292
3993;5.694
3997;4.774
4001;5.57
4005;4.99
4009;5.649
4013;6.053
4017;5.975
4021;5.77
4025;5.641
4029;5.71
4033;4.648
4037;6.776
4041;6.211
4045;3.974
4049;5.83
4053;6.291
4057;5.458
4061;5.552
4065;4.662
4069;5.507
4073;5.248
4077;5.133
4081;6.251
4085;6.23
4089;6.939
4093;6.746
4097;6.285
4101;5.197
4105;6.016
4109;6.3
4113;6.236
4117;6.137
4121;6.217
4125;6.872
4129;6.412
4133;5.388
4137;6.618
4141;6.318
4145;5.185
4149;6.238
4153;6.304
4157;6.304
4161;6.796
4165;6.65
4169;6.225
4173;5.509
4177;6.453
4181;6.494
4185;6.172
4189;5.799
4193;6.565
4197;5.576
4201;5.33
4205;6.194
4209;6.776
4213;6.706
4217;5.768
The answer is -3.4 angstrom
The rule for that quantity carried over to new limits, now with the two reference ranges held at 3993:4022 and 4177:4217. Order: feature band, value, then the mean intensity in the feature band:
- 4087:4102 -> -1.4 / 6.36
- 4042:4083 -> 2.3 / 5.41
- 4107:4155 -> -1.9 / 6.19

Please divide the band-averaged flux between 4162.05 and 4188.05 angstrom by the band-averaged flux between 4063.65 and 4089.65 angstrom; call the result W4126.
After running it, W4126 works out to 1.10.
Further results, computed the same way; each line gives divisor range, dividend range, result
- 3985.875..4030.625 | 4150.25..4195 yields 1.14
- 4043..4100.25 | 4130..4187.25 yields 1.08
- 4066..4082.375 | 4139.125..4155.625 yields 1.10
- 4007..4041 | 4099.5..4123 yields 1.04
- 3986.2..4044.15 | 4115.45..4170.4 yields 1.12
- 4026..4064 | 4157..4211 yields 1.11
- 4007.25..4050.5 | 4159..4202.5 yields 1.09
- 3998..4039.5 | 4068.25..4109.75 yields 1.06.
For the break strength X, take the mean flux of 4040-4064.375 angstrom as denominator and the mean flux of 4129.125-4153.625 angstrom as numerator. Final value 1.10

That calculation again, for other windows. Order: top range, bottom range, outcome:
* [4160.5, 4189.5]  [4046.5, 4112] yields 1.07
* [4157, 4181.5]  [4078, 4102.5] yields 1.01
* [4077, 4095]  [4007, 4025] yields 1.09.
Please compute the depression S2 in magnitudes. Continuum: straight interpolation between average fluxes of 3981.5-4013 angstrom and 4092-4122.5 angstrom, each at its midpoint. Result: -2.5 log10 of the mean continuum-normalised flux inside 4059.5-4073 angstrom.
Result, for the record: 0.116 mag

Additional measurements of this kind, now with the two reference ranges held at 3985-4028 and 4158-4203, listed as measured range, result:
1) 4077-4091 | -0.09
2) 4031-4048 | 0.04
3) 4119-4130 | -0.10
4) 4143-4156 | 0.02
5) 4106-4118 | -0.06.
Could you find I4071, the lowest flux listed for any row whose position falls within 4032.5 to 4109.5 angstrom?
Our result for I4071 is 3.974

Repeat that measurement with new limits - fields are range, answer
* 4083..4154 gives 5.185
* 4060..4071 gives 4.662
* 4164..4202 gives 5.33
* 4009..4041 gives 4.648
